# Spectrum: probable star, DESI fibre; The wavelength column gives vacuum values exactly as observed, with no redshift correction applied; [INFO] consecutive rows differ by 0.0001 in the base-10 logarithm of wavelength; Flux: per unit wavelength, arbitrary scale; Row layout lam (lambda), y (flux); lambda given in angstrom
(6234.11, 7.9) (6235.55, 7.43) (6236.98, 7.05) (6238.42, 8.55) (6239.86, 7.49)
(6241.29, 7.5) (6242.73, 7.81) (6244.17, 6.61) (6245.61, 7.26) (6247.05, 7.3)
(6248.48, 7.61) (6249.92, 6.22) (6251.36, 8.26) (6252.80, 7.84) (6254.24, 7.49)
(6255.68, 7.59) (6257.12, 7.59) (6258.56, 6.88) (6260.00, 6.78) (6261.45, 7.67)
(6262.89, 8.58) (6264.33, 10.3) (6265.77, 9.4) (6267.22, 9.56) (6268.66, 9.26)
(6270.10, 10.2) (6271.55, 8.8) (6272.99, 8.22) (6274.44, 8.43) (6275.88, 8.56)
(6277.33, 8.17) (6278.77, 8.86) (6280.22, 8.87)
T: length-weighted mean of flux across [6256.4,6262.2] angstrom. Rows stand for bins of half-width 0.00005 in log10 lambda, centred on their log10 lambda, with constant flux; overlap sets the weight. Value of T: 7.23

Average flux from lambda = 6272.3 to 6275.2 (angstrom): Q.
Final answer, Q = 8.33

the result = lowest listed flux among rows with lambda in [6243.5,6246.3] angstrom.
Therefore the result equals 6.61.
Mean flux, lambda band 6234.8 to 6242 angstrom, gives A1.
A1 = 7.61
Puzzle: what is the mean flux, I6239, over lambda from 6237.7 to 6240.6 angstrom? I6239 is 8.02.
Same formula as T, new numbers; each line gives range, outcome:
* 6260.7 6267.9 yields 9.08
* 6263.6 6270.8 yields 9.75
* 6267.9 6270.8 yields 9.75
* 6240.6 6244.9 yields 7.29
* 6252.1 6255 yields 7.66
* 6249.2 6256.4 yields 7.48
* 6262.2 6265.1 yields 9.46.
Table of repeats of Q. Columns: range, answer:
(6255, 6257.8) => 7.59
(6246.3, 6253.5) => 7.45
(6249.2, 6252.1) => 7.24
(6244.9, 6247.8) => 7.3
